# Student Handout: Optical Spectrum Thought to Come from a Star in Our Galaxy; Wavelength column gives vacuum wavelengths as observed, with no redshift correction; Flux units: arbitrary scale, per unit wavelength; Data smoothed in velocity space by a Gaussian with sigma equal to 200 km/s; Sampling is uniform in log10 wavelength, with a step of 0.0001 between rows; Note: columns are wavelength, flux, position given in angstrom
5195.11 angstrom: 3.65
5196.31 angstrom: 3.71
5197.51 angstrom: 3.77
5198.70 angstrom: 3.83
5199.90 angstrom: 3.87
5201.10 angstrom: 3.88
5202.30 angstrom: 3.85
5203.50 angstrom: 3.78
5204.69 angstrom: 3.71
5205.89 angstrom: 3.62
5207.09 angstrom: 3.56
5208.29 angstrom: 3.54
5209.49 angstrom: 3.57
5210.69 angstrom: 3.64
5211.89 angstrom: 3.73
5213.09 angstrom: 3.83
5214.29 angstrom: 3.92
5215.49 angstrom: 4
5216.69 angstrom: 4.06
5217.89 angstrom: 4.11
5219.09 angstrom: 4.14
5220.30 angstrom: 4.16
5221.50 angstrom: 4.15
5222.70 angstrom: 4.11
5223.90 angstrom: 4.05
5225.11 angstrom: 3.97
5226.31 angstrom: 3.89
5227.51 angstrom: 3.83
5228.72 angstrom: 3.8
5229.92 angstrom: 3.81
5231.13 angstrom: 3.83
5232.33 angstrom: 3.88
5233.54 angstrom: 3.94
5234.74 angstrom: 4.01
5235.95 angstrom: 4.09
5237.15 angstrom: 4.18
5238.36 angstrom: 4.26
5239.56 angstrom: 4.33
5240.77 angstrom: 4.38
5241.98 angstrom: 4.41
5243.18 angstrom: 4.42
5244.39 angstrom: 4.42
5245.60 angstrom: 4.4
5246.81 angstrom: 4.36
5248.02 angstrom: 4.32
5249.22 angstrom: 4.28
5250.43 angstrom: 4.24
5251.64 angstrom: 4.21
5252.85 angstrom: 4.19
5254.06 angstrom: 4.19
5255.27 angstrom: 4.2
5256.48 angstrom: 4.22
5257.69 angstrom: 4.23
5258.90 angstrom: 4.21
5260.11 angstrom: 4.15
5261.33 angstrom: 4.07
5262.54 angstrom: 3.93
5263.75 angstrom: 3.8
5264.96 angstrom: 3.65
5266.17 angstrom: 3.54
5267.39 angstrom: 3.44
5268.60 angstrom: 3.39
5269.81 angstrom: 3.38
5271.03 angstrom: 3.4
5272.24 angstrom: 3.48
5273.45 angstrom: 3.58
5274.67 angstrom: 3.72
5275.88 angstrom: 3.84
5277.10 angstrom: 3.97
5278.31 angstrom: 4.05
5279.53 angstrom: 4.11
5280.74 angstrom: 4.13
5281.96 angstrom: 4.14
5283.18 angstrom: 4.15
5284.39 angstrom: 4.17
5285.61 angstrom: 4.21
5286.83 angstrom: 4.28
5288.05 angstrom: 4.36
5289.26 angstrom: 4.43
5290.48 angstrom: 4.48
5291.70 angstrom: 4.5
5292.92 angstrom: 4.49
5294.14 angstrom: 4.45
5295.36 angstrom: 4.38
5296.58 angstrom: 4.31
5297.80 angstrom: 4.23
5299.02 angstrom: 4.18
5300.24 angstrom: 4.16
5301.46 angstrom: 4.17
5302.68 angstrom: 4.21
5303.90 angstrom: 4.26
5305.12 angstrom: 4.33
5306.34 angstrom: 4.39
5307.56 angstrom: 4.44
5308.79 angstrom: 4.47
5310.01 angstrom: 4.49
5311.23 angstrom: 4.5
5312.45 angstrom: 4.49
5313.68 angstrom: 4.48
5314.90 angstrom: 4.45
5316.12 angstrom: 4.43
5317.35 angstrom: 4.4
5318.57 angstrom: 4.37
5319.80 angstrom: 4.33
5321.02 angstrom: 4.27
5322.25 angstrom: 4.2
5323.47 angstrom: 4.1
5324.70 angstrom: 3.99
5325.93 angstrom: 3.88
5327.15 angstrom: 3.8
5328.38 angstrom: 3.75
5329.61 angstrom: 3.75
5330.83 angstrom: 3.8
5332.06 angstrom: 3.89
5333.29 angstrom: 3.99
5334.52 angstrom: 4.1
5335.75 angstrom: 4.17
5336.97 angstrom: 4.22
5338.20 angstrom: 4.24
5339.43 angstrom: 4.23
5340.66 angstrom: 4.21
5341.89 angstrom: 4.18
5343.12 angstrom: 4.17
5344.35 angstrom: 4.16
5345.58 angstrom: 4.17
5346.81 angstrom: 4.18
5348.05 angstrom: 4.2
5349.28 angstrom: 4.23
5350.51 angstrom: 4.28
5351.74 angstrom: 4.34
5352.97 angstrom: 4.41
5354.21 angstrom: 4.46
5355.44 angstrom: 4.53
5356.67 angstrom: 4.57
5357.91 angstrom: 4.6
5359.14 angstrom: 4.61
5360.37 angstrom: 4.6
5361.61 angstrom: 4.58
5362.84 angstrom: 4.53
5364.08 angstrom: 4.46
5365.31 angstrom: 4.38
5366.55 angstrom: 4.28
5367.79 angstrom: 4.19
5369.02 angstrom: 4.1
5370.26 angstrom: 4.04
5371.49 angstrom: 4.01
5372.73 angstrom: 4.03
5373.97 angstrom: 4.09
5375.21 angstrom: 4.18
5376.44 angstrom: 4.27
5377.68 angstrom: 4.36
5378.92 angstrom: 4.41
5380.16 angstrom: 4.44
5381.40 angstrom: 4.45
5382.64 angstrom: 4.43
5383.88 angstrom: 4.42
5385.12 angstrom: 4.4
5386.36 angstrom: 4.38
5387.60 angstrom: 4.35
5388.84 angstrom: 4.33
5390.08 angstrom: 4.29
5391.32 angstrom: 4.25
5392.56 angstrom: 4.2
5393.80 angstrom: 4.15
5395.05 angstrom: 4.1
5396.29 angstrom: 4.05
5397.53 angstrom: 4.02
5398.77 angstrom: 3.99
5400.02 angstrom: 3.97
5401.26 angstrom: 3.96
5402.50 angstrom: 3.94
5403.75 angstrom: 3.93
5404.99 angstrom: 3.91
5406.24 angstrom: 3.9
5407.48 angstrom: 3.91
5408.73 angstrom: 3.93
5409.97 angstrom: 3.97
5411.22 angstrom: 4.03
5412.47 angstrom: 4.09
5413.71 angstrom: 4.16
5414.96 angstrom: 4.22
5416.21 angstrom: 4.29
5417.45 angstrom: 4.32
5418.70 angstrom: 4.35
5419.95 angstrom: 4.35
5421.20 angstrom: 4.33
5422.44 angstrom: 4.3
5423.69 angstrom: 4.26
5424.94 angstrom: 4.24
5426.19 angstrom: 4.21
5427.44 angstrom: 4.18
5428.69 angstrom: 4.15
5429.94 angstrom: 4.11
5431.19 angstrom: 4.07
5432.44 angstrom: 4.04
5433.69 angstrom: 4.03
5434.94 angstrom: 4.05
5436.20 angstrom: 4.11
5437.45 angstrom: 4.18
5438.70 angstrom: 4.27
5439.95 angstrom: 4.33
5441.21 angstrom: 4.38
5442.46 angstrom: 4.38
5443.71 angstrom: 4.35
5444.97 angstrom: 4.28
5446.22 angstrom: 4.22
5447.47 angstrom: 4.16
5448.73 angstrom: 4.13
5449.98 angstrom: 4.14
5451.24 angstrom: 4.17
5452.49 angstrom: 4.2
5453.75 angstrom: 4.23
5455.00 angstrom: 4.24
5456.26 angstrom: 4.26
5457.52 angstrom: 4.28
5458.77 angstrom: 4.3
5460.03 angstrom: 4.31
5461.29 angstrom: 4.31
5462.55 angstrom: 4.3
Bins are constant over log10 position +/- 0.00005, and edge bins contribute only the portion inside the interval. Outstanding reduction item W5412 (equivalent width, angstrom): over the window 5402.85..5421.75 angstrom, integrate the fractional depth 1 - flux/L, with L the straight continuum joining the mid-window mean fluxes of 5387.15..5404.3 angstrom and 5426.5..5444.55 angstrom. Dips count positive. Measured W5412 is 0.1 angstrom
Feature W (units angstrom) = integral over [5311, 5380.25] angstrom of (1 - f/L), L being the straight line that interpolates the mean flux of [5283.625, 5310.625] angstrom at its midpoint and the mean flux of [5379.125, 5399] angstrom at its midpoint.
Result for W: 0.9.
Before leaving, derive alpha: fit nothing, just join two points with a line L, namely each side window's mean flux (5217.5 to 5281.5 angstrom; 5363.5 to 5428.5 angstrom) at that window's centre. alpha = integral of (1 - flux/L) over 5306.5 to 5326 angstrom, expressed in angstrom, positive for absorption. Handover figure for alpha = -1.2 angstrom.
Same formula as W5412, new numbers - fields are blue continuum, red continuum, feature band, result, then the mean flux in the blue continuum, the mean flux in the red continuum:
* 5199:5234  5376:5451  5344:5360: -1.10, 3.87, 4.19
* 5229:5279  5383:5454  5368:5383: -0.37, 4.01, 4.17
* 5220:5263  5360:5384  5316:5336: 0.88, 4.14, 4.31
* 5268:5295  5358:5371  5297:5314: -0.83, 4.04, 4.38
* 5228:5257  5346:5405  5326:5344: 0.89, 4.18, 4.27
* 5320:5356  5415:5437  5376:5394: -0.76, 4.14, 4.2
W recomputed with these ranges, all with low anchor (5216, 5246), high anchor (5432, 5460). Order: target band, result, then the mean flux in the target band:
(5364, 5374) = 0.0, 4.17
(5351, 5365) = -1.1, 4.51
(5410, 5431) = 0.0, 4.21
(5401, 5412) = 0.7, 3.94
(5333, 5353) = -0.2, 4.2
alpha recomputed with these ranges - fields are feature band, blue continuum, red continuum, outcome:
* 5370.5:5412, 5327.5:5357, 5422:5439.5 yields 0.1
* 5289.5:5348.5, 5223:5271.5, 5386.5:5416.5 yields -2.5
